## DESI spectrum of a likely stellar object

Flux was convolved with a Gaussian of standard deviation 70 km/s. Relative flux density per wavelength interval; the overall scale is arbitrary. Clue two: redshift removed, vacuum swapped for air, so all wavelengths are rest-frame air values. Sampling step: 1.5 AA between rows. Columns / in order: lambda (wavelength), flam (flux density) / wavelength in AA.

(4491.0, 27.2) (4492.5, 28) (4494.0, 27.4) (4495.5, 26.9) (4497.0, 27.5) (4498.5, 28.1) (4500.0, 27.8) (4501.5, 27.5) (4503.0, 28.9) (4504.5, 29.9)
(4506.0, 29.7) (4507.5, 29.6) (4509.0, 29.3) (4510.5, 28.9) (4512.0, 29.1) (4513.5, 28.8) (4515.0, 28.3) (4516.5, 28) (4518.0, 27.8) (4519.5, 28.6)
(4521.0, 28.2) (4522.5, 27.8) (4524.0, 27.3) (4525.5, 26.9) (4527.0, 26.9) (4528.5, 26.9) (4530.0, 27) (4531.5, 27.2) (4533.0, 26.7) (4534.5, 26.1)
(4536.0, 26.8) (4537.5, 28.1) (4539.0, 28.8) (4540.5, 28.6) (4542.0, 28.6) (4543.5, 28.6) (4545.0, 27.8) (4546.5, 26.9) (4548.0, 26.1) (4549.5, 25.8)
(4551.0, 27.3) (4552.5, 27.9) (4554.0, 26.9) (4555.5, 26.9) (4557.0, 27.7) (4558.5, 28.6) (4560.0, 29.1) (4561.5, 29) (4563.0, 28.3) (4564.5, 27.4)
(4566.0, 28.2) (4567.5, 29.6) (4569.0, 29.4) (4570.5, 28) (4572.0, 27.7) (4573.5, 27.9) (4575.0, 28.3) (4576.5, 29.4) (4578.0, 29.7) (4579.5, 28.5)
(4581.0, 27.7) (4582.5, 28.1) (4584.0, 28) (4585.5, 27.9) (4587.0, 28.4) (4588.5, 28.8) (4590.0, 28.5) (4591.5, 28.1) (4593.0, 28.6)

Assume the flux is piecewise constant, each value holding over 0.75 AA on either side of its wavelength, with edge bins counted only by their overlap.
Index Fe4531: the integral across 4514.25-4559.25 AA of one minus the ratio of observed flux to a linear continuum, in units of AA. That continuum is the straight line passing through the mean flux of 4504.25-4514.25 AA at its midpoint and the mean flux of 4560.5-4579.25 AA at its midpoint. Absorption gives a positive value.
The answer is 2.3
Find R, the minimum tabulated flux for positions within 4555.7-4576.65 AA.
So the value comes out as 27.4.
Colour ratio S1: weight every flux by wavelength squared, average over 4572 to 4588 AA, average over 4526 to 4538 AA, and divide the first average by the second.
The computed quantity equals 1.1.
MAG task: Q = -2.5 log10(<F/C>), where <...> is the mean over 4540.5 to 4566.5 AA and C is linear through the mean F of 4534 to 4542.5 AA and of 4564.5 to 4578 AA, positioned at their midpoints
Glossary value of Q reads 0.02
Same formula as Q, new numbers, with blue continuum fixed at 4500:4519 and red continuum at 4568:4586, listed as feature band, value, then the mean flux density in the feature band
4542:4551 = 0.05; 27.2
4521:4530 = 0.06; 27.2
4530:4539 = 0.06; 27.1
